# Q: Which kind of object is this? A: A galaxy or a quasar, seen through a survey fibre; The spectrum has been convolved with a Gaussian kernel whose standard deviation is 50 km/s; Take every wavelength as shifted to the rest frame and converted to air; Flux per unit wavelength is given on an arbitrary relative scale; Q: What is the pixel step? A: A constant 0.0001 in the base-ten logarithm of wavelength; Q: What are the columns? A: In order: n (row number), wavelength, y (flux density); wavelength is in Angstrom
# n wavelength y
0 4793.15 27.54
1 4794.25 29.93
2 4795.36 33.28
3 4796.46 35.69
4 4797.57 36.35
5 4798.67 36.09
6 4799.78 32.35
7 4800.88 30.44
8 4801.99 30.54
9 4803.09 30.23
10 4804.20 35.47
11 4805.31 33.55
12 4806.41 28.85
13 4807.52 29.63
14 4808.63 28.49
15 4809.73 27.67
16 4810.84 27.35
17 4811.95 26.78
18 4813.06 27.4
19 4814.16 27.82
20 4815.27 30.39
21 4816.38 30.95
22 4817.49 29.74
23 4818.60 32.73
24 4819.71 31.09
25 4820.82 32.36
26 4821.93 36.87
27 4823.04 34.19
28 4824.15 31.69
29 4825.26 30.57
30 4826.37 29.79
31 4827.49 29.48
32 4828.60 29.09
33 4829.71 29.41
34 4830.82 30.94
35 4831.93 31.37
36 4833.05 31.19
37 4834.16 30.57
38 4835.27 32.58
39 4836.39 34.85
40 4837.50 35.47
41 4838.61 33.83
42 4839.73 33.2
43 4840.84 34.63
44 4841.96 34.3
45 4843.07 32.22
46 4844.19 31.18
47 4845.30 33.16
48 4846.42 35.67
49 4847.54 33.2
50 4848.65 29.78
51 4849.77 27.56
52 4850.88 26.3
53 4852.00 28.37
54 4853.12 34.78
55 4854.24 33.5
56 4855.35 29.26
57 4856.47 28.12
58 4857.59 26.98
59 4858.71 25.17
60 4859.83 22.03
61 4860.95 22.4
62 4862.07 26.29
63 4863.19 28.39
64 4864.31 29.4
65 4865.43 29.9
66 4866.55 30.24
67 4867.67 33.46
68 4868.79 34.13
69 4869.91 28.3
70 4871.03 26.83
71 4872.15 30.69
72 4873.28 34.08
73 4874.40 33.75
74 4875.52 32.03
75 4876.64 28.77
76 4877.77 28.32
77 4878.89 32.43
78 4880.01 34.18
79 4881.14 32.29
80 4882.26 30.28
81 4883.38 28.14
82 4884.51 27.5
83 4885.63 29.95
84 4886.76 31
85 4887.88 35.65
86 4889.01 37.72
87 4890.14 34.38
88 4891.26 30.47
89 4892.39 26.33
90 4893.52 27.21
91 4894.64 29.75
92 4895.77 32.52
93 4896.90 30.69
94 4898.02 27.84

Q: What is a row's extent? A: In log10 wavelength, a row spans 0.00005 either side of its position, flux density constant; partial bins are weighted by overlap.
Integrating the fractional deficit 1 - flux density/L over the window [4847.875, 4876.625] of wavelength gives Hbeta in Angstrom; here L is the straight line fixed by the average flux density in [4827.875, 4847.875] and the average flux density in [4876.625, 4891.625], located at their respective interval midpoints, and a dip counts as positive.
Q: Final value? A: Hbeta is 2.5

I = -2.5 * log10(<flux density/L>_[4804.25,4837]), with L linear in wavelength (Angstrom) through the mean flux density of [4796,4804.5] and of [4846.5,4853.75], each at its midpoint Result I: 0.05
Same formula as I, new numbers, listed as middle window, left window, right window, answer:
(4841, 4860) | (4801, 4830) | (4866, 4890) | 0.02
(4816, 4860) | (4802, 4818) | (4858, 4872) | -0.09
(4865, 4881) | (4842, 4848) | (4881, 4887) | -0.02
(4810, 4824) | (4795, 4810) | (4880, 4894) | 0.05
